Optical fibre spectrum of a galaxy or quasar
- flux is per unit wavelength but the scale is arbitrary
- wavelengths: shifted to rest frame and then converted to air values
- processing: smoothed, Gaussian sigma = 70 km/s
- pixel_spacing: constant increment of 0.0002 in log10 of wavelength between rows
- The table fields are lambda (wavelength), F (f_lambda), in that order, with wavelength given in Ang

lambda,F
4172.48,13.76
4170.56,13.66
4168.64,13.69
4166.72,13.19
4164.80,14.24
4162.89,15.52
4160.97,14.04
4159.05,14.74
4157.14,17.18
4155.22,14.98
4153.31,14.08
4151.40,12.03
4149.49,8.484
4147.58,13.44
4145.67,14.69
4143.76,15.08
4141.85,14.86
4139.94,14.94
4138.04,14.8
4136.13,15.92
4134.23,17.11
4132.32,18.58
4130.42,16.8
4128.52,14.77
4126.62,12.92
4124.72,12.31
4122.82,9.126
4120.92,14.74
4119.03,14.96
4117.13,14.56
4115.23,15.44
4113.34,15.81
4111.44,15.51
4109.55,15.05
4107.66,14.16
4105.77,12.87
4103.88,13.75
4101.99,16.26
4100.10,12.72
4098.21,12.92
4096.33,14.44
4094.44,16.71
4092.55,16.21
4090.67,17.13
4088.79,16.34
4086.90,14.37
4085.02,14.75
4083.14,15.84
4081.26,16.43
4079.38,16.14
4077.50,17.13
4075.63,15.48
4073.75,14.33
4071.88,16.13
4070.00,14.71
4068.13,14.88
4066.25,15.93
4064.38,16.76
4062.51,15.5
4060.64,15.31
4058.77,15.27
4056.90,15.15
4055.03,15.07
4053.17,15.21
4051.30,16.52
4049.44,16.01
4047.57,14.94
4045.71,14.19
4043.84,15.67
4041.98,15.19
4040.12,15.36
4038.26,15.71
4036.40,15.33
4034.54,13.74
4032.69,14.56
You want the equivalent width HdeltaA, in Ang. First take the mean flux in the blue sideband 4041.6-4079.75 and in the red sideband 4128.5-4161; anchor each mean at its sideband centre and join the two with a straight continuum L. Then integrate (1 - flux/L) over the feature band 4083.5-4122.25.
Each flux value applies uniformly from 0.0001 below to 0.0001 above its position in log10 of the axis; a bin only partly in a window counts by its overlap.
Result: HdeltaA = 0.7 Ang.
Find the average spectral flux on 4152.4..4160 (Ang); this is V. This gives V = 15.3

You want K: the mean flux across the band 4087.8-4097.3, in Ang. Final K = 16.1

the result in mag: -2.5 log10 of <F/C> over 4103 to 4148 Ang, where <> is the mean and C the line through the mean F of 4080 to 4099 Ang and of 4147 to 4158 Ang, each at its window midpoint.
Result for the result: -0.033 mag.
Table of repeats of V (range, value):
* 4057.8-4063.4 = 15.4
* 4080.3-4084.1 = 16.1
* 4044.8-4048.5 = 14.6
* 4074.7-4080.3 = 16.3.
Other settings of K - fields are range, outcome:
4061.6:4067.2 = 16.1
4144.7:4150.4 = 12.2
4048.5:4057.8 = 15.6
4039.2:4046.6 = 15.1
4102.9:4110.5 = 14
